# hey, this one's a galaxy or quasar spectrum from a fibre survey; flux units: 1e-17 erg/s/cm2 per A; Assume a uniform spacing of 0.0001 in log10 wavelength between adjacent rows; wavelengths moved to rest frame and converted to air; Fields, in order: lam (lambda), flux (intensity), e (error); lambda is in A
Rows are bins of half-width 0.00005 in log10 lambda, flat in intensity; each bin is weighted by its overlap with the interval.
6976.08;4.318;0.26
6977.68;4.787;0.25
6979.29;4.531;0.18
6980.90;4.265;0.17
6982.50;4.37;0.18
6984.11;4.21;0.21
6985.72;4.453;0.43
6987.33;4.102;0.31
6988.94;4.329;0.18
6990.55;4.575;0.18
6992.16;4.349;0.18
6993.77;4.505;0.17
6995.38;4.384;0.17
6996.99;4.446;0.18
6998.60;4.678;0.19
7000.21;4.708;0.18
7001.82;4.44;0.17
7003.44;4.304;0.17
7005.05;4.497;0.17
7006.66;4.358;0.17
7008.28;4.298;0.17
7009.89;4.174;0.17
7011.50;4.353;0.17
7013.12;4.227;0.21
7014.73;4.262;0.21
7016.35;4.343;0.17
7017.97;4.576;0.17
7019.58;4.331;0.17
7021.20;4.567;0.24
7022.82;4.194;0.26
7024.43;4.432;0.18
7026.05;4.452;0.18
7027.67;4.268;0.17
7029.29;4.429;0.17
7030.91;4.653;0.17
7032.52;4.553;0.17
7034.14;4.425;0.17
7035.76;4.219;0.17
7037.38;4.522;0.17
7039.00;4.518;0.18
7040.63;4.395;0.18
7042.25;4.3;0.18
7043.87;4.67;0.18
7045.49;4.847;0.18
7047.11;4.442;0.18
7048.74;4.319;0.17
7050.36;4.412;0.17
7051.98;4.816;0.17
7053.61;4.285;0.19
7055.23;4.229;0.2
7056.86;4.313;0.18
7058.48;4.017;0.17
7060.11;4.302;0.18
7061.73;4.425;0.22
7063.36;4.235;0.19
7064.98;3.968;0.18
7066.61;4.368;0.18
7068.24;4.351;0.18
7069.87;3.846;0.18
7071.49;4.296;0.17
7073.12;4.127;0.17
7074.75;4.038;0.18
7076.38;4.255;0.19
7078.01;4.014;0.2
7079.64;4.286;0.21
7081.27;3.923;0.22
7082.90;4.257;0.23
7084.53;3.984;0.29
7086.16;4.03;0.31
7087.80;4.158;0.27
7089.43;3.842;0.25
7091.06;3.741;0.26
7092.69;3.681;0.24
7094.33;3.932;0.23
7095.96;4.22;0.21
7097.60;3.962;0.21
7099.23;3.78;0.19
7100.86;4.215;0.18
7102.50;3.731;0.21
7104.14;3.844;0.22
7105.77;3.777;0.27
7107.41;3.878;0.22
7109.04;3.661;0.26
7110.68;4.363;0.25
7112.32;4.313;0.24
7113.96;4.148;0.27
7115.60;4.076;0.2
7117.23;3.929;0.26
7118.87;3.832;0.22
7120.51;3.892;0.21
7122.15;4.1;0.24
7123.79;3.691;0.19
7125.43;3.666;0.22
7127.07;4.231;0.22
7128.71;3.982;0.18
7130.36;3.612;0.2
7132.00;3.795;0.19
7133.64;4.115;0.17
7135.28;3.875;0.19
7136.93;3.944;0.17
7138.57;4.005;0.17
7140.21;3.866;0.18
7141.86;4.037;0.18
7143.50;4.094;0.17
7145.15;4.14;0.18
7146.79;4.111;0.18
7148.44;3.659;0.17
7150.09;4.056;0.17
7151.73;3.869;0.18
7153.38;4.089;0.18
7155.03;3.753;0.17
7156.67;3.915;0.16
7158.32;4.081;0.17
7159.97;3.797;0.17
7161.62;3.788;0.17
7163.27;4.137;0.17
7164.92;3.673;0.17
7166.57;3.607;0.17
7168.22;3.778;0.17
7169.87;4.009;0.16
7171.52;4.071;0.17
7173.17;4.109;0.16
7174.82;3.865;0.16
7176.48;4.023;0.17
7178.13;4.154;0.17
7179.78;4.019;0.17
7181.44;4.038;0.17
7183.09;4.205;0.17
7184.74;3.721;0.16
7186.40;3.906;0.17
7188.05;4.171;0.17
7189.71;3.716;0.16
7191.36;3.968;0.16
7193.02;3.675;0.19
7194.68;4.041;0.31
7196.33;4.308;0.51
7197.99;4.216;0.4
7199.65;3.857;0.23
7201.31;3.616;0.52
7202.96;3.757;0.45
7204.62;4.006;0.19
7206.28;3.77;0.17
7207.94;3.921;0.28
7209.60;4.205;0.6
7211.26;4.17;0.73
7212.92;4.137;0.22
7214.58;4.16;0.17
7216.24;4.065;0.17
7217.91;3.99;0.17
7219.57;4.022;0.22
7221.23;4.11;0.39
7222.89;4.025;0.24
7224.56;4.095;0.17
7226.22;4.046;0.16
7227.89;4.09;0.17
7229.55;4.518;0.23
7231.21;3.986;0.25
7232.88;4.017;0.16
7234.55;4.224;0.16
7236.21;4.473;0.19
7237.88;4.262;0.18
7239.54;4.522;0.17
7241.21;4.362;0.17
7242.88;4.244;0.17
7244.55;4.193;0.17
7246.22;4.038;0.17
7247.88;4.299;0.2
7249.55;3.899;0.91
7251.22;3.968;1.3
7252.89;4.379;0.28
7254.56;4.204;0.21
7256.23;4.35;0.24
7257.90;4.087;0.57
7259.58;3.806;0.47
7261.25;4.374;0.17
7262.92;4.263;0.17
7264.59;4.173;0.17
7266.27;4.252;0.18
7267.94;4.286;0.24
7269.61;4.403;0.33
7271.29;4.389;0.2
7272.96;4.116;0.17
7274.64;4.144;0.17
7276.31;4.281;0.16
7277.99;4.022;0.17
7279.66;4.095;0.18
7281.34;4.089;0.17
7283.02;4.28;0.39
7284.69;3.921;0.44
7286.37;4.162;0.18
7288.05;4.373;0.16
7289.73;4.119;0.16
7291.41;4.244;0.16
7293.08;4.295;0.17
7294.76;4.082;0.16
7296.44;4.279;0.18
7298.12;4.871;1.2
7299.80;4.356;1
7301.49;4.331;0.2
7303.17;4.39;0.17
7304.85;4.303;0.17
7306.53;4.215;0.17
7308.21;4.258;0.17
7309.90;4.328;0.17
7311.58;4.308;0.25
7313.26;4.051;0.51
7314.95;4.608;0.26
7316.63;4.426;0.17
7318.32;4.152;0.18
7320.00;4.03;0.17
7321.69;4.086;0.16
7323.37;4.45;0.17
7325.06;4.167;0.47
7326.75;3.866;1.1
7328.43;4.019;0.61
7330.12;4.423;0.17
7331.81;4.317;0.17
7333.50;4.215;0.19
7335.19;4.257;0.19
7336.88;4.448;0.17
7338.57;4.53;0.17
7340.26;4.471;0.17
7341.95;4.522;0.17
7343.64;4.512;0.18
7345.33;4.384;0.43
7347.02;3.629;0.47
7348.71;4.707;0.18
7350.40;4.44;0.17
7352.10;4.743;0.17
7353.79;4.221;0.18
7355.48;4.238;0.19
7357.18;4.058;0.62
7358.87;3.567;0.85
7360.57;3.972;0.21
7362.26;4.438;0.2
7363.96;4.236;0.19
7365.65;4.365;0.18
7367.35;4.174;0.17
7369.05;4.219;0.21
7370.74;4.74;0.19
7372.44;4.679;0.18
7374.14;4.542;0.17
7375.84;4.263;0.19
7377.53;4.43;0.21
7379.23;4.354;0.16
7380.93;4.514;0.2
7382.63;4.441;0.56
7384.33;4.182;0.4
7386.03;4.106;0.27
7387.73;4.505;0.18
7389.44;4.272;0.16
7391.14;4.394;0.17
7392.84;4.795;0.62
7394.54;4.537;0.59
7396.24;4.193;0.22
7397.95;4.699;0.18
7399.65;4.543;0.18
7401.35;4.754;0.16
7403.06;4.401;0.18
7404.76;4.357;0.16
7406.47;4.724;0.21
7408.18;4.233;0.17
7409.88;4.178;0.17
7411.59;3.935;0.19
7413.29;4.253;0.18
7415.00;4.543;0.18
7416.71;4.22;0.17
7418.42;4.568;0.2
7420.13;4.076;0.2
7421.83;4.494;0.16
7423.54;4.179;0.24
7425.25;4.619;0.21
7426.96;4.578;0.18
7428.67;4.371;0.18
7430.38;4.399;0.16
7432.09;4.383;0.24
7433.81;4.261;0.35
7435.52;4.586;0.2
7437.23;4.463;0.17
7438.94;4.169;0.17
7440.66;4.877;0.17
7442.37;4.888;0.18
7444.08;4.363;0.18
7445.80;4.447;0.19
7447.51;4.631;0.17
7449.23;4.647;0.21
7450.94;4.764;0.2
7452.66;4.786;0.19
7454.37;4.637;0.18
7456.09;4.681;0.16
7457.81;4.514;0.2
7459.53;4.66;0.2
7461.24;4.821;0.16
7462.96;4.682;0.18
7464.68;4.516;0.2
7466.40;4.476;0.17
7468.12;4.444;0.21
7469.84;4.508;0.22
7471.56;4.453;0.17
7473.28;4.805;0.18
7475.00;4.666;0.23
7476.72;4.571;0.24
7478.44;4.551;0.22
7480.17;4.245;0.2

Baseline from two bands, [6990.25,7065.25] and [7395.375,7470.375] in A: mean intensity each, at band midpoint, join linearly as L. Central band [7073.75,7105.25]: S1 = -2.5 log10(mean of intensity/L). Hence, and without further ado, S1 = 0.11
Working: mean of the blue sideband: 4.41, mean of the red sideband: 4.49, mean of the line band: 3.99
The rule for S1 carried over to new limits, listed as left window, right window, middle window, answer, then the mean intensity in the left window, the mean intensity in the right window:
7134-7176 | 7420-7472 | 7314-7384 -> 0.006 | 3.94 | 4.54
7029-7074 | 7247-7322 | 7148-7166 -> 0.109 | 4.37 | 4.23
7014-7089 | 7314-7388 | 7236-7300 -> 0.021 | 4.32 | 4.31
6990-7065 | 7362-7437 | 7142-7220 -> 0.114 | 4.41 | 4.4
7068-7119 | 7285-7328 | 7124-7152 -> 0.034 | 4.01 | 4.26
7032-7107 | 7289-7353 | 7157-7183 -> 0.077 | 4.19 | 4.31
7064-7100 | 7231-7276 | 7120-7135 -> 0.053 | 4.05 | 4.22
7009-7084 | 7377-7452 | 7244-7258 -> 0.058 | 4.33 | 4.44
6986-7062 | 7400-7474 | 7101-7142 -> 0.128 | 4.41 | 4.5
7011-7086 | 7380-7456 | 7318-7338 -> 0.054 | 4.32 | 4.46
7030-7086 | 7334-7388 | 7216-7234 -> 0.061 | 4.31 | 4.34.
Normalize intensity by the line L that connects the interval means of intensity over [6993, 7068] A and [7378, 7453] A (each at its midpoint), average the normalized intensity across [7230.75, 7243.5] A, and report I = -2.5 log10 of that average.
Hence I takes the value 0.039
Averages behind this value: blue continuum 4.4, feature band 4.27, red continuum 4.44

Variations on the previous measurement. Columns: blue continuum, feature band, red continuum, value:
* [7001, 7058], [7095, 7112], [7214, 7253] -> 0.10 mag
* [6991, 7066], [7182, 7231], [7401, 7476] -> 0.11 mag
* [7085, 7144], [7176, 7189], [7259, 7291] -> 0.01 mag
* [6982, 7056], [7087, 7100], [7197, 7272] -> 0.11 mag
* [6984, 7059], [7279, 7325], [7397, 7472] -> 0.05 mag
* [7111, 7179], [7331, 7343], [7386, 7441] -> -0.03 mag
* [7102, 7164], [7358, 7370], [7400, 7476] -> 0.06 mag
